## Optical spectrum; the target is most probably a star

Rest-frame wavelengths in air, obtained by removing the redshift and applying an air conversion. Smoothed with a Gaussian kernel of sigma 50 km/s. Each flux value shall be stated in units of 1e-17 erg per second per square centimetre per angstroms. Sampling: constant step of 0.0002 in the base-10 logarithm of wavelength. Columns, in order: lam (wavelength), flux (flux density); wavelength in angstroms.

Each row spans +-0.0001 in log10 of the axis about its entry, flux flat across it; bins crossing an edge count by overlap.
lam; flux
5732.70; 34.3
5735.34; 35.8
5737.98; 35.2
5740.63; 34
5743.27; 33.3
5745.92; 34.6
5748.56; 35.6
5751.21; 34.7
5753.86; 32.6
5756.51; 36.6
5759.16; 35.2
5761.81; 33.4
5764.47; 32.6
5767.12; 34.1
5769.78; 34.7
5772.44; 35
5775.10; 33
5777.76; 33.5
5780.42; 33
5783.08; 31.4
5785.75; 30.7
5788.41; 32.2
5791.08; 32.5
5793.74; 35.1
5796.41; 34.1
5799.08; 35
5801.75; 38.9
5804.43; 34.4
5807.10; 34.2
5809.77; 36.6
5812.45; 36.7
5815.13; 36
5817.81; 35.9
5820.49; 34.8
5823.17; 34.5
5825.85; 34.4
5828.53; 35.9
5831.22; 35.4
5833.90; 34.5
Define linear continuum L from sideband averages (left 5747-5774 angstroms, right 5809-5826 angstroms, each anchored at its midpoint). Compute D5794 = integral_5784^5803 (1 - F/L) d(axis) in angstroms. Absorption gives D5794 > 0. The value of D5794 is 0.6 angstroms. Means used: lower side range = 34.4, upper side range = 35.6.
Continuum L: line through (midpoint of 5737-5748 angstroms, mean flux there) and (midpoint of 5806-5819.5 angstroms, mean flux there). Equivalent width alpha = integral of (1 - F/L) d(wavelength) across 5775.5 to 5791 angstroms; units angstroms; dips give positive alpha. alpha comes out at 1.31 angstroms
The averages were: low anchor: 34.3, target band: 32.2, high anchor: 35.9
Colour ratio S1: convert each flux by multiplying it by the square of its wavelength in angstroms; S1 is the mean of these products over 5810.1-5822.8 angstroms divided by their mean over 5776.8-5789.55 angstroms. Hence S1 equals 1.13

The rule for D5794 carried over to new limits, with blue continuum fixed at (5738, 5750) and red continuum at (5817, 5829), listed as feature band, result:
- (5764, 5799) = 1.44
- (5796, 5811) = -0.31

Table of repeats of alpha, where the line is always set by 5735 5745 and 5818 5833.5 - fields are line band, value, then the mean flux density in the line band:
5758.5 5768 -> 0.2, 33.7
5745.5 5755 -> 0.0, 34.4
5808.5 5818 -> -0.4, 36.3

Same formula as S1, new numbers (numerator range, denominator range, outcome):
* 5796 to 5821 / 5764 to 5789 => 1.09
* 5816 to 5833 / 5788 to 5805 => 1.02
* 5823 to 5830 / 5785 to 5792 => 1.11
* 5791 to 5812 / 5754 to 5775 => 1.04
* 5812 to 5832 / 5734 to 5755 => 1.05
